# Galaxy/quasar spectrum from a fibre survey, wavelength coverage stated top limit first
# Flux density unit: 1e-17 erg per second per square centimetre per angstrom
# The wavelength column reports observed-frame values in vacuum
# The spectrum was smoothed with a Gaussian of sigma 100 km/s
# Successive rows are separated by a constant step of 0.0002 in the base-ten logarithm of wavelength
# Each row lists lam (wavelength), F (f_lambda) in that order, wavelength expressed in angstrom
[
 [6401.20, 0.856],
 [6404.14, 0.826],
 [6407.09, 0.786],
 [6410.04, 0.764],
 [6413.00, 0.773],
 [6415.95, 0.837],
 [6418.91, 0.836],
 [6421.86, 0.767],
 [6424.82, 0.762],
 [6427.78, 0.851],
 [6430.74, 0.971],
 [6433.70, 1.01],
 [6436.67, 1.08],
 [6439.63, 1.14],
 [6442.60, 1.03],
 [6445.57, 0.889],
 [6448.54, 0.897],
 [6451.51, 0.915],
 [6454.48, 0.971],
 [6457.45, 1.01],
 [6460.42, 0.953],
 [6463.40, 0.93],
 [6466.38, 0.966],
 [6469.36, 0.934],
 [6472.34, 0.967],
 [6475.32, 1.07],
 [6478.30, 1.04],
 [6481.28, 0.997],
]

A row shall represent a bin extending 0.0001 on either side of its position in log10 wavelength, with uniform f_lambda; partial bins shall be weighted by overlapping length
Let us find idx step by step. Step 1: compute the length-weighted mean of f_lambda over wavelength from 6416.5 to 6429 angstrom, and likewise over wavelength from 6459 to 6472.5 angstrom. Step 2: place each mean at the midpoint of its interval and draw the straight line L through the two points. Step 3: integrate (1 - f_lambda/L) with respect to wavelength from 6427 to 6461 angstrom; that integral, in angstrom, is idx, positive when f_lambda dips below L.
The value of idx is -4.1 angstrom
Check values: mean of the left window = 0.805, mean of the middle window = 0.98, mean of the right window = 0.948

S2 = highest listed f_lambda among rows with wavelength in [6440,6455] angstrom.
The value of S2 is 1.03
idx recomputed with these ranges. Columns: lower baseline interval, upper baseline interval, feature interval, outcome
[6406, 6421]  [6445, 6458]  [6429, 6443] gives -2.61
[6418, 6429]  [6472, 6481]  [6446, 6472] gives 0.23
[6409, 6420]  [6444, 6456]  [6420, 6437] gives -0.87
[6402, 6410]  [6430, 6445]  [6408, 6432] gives 2.38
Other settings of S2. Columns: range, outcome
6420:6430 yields 0.851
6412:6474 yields 1.14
